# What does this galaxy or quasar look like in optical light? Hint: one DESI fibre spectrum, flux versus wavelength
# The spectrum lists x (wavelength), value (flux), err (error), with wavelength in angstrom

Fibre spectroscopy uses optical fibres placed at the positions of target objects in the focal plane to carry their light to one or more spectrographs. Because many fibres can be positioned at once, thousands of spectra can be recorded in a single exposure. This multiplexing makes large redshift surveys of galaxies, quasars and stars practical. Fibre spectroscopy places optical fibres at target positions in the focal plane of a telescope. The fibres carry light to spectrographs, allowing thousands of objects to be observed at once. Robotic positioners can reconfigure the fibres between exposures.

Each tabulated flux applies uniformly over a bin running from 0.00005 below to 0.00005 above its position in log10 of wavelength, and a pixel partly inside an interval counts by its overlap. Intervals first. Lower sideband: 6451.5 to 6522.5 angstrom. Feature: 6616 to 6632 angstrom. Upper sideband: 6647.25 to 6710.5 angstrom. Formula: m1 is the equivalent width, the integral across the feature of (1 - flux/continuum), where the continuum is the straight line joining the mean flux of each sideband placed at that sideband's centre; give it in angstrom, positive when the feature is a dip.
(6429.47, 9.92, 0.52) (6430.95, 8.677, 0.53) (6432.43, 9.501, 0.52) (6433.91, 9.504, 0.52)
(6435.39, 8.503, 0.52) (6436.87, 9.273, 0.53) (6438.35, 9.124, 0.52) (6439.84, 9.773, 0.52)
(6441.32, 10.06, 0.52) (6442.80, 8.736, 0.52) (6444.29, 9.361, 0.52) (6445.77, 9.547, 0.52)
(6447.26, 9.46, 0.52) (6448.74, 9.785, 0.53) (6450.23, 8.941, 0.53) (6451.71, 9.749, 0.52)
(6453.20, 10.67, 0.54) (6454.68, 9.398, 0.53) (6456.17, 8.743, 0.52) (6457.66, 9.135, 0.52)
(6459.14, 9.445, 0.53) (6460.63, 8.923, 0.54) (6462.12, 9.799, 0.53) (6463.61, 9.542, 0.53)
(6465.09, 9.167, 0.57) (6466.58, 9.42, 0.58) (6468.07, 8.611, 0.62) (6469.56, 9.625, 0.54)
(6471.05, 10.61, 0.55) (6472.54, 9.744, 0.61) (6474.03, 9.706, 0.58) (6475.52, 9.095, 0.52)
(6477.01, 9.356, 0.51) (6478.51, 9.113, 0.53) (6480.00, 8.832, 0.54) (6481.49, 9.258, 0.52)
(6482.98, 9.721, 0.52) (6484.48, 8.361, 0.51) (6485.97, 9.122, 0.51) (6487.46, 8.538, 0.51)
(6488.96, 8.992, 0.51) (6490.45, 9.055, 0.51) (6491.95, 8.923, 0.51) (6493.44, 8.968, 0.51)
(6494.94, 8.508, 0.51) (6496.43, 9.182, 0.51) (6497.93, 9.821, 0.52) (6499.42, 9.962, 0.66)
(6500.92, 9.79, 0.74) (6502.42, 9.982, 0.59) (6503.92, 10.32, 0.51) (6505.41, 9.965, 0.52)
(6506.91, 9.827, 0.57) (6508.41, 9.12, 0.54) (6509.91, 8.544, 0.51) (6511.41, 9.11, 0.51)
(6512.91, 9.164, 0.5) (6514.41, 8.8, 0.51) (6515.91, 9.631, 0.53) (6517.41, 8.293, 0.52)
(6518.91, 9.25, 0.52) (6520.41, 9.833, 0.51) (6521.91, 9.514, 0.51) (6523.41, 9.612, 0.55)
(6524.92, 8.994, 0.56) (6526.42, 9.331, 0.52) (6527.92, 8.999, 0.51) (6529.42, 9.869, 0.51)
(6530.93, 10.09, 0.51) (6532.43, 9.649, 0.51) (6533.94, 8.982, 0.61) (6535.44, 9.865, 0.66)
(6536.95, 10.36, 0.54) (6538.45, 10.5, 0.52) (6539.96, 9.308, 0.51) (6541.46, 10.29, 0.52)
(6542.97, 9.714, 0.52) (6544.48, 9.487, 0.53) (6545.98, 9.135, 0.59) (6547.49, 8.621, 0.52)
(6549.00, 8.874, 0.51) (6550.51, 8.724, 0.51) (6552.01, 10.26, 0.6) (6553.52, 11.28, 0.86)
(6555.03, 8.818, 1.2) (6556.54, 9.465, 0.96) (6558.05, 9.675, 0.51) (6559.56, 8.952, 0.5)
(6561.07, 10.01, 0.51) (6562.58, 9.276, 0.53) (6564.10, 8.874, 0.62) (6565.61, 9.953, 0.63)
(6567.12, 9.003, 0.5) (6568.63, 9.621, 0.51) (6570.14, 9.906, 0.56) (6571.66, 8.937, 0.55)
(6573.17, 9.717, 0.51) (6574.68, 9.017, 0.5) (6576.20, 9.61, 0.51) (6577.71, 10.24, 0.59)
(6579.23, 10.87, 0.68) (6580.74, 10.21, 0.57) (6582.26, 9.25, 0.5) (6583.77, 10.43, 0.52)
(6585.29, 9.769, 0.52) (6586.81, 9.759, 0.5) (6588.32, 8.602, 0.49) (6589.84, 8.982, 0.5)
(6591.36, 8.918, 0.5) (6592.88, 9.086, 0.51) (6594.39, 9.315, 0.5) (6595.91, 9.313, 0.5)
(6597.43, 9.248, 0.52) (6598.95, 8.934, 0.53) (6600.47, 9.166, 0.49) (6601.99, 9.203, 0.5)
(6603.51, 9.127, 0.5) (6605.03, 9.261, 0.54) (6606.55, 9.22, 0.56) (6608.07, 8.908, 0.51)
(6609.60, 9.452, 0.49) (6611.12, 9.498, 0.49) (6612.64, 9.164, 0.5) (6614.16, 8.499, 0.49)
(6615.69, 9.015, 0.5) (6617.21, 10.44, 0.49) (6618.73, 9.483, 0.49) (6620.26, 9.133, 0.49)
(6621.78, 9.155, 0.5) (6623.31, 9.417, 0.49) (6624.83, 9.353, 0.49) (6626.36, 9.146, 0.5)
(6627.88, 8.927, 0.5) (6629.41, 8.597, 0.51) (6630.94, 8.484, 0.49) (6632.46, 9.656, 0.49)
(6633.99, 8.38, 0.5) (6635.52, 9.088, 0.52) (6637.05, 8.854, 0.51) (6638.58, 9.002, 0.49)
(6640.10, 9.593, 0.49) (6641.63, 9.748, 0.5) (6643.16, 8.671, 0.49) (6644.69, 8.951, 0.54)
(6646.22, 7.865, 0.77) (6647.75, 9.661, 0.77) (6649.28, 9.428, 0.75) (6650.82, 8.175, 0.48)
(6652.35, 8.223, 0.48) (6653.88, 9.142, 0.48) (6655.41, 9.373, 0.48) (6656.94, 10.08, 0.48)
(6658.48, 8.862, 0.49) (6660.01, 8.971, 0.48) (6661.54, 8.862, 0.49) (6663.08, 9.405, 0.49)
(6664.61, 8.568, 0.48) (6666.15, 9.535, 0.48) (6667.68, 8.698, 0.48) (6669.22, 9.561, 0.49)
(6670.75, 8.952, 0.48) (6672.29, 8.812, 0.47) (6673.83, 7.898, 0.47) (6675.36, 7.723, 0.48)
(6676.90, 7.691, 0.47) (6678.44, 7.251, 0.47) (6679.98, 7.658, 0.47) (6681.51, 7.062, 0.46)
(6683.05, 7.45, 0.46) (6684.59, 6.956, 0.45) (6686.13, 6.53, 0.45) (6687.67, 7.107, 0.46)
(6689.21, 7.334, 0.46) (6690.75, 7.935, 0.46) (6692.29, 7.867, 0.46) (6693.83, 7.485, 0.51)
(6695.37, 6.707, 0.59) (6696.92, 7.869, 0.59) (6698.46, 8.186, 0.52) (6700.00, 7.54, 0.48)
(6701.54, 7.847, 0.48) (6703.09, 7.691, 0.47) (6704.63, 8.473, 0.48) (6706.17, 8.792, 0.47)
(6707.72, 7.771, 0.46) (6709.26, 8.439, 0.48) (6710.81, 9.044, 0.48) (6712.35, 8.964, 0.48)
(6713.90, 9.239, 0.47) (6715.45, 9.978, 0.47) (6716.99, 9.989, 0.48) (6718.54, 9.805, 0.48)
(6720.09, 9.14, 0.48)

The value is -1.3 angstrom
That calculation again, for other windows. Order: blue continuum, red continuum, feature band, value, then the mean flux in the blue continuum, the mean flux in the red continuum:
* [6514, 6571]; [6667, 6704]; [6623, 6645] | -1.8 angstrom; 9.5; 7.74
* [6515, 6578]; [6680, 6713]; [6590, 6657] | -3.9 angstrom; 9.51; 7.76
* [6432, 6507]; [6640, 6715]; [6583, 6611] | -1.6 angstrom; 9.38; 8.35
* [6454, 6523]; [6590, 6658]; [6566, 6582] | -0.9 angstrom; 9.3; 9.12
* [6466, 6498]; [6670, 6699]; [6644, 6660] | -2.3 angstrom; 9.19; 7.6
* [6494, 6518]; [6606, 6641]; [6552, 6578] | -0.8 angstrom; 9.38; 9.15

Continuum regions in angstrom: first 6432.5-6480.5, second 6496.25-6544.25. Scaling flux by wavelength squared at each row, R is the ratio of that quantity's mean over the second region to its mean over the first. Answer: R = 1.0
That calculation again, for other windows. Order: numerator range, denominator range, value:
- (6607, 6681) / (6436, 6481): 1.00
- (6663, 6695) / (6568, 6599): 0.86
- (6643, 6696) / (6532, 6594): 0.90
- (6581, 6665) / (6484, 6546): 1.00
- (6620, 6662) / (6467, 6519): 1.02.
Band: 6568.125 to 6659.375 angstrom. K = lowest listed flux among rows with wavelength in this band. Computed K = 7.865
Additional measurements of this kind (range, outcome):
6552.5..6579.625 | 8.818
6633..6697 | 6.53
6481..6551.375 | 8.293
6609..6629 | 8.499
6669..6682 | 7.062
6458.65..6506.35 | 8.361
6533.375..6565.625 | 8.621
